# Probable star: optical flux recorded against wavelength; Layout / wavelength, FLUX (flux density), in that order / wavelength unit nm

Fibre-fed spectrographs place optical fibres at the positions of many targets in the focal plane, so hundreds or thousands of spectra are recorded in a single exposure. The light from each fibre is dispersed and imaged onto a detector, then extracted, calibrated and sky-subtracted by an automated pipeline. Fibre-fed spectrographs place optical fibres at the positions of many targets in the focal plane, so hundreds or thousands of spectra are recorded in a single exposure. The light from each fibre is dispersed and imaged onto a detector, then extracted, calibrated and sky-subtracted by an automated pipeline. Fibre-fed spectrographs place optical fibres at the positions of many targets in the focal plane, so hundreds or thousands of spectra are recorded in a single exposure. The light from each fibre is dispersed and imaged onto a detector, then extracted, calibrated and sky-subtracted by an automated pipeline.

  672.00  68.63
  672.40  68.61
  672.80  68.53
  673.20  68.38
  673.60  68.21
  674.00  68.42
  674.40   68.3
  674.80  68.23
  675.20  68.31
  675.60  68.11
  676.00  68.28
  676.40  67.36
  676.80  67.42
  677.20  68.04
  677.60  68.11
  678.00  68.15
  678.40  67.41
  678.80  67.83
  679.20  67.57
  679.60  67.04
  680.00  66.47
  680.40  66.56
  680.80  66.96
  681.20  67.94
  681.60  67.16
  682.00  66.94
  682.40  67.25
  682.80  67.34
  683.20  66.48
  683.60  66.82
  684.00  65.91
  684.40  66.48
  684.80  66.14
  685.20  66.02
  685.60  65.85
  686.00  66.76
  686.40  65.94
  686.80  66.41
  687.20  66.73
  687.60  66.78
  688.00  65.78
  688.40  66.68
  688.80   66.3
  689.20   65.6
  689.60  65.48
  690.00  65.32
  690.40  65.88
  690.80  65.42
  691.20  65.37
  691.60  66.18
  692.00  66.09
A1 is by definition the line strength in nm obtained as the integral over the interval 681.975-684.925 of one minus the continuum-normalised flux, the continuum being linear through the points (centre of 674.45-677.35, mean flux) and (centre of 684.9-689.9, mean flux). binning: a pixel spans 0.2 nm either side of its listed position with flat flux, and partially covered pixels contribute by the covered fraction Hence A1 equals 0.01 nm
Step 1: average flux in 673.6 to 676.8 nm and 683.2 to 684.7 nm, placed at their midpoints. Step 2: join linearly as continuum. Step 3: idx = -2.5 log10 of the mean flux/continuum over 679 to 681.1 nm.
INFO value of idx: 0.00 mag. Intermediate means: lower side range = 68.1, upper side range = 66.4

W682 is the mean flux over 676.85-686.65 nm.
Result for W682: 67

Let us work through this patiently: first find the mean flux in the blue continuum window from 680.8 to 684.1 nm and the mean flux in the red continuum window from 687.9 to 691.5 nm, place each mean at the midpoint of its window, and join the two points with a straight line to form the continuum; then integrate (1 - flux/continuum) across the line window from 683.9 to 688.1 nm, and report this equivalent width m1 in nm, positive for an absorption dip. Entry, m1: 0.01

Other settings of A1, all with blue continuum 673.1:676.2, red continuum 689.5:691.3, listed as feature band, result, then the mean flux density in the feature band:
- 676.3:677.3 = 0.005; 67.6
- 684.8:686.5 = 0.005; 66.2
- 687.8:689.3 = -0.007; 66.1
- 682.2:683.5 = -0.003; 67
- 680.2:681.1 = 0.004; 66.9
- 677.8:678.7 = -0.002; 67.8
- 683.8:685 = 0.007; 66.2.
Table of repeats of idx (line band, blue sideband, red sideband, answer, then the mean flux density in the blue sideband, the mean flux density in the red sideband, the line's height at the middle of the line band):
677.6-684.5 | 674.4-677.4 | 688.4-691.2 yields 0.000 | 68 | 65.7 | 67.1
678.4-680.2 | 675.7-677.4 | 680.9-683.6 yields 0.004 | 67.8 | 67.1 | 67.5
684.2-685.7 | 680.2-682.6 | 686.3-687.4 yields 0.008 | 67.1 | 66.4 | 66.7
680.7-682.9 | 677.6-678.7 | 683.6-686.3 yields -0.005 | 67.8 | 66.2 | 67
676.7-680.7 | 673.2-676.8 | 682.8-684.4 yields 0.000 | 68.1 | 66.5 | 67.4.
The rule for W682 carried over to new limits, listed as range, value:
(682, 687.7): 66.5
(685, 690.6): 66.1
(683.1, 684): 66.5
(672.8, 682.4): 67.7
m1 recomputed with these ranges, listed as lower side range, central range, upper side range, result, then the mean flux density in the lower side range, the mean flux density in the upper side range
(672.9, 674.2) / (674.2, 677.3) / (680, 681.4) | 0.00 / 68.4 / 67.1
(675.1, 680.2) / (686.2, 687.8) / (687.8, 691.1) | -0.01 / 67.7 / 65.8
